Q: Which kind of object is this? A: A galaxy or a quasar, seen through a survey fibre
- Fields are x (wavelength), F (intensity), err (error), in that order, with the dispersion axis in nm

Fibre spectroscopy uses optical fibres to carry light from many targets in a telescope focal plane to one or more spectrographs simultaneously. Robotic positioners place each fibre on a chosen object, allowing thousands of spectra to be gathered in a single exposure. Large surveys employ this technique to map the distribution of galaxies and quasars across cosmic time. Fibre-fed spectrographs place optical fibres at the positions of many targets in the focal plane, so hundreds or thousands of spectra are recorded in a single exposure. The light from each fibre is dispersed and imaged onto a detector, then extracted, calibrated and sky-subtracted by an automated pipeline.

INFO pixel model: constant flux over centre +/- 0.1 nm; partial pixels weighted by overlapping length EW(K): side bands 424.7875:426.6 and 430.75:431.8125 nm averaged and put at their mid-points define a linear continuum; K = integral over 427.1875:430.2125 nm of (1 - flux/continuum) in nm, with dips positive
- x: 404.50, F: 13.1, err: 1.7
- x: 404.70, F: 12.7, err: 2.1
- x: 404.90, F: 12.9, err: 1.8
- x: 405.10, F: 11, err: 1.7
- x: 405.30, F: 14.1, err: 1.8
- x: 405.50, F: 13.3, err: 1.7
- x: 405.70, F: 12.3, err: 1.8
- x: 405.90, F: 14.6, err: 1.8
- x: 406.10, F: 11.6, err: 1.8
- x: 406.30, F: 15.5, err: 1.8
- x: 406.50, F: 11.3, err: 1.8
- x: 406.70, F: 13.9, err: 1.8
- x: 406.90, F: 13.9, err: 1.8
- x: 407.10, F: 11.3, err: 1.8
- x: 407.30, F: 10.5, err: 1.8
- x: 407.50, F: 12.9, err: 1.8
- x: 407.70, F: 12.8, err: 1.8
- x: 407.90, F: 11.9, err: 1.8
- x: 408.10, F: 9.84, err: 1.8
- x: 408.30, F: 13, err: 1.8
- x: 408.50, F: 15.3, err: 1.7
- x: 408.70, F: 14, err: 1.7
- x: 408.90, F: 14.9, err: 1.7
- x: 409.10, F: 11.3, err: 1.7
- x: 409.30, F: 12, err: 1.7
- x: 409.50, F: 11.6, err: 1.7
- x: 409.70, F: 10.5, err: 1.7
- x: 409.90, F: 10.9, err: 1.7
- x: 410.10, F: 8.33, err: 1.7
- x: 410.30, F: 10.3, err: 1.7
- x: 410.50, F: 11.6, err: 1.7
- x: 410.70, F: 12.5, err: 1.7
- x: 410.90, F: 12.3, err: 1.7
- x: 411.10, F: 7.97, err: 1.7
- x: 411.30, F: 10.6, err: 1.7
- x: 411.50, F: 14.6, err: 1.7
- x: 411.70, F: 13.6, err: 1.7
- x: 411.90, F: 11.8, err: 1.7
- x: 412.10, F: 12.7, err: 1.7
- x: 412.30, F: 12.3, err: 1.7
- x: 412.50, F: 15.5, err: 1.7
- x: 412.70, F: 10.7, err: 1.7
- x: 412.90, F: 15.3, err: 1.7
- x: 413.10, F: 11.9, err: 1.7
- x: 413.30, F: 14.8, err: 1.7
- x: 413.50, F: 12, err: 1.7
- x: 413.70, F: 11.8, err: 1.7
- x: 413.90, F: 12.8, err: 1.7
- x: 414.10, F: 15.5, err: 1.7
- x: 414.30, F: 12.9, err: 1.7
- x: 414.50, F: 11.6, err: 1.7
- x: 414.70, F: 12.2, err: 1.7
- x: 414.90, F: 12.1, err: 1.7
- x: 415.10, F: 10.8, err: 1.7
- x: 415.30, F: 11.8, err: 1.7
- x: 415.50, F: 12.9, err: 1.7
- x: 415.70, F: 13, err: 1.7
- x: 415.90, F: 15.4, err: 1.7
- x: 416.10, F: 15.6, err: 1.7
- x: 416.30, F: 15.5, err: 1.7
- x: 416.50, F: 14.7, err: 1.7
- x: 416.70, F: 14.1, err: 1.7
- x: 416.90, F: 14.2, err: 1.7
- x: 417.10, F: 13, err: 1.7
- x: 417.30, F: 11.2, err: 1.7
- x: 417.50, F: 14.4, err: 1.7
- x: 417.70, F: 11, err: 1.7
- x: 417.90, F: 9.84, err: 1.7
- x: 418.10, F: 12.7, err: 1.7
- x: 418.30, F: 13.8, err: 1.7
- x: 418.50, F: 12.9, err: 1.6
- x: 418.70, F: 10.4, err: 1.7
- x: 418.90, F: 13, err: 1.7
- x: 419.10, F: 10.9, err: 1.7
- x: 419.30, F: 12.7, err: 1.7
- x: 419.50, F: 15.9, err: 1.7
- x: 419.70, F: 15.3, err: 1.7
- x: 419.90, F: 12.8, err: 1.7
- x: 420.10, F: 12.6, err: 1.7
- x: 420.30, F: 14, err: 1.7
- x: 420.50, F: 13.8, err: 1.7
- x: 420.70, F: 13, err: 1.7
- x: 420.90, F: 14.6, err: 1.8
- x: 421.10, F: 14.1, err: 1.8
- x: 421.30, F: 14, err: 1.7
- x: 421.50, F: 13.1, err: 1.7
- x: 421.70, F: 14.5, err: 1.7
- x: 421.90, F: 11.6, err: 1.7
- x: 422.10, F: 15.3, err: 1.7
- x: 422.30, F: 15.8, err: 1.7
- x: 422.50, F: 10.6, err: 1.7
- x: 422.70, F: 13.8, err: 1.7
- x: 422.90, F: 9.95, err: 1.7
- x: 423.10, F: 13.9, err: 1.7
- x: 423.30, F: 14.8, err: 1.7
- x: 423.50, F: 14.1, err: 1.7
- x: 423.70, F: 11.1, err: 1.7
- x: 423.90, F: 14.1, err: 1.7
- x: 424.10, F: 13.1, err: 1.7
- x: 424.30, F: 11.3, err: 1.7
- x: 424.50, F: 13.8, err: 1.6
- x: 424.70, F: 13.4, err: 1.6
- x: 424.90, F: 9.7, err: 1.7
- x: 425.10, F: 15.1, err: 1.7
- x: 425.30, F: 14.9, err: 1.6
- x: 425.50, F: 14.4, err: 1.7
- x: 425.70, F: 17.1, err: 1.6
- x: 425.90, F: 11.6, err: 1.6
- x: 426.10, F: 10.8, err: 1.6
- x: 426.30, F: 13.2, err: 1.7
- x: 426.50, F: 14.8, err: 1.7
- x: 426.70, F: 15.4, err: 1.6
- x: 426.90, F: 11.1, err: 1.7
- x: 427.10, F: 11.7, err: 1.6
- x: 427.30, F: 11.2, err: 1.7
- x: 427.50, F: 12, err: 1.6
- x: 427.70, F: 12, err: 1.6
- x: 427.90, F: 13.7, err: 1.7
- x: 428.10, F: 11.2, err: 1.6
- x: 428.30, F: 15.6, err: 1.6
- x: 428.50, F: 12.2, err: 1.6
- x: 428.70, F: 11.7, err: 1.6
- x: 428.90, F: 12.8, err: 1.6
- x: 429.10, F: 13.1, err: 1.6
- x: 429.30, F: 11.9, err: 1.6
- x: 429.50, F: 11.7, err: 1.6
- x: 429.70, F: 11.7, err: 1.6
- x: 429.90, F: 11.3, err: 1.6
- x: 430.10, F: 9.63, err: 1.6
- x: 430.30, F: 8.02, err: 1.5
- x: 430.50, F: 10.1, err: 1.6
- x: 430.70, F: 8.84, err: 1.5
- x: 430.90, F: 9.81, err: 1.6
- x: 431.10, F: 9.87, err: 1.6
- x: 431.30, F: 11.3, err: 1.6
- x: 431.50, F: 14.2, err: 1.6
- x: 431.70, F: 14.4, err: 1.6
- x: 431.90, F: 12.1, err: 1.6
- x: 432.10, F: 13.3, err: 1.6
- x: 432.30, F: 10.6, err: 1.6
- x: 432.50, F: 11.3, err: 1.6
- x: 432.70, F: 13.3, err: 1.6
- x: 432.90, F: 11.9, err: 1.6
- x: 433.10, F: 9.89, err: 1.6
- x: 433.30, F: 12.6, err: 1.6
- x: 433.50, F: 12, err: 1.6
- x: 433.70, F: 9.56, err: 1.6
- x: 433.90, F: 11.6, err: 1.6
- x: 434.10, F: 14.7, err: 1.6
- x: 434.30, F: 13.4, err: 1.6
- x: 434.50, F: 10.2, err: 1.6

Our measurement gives 0.12 nm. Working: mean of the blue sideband 13.5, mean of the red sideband 11.8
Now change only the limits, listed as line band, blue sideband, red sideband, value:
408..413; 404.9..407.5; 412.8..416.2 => 0.31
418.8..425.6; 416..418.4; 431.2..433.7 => -0.23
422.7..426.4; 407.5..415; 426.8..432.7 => -0.40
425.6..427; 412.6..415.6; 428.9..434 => -0.20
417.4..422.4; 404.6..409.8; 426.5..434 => -0.46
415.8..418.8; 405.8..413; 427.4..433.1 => -0.28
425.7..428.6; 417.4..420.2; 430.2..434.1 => -0.21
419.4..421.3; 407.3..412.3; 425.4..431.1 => -0.32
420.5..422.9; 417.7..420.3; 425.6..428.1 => -0.15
